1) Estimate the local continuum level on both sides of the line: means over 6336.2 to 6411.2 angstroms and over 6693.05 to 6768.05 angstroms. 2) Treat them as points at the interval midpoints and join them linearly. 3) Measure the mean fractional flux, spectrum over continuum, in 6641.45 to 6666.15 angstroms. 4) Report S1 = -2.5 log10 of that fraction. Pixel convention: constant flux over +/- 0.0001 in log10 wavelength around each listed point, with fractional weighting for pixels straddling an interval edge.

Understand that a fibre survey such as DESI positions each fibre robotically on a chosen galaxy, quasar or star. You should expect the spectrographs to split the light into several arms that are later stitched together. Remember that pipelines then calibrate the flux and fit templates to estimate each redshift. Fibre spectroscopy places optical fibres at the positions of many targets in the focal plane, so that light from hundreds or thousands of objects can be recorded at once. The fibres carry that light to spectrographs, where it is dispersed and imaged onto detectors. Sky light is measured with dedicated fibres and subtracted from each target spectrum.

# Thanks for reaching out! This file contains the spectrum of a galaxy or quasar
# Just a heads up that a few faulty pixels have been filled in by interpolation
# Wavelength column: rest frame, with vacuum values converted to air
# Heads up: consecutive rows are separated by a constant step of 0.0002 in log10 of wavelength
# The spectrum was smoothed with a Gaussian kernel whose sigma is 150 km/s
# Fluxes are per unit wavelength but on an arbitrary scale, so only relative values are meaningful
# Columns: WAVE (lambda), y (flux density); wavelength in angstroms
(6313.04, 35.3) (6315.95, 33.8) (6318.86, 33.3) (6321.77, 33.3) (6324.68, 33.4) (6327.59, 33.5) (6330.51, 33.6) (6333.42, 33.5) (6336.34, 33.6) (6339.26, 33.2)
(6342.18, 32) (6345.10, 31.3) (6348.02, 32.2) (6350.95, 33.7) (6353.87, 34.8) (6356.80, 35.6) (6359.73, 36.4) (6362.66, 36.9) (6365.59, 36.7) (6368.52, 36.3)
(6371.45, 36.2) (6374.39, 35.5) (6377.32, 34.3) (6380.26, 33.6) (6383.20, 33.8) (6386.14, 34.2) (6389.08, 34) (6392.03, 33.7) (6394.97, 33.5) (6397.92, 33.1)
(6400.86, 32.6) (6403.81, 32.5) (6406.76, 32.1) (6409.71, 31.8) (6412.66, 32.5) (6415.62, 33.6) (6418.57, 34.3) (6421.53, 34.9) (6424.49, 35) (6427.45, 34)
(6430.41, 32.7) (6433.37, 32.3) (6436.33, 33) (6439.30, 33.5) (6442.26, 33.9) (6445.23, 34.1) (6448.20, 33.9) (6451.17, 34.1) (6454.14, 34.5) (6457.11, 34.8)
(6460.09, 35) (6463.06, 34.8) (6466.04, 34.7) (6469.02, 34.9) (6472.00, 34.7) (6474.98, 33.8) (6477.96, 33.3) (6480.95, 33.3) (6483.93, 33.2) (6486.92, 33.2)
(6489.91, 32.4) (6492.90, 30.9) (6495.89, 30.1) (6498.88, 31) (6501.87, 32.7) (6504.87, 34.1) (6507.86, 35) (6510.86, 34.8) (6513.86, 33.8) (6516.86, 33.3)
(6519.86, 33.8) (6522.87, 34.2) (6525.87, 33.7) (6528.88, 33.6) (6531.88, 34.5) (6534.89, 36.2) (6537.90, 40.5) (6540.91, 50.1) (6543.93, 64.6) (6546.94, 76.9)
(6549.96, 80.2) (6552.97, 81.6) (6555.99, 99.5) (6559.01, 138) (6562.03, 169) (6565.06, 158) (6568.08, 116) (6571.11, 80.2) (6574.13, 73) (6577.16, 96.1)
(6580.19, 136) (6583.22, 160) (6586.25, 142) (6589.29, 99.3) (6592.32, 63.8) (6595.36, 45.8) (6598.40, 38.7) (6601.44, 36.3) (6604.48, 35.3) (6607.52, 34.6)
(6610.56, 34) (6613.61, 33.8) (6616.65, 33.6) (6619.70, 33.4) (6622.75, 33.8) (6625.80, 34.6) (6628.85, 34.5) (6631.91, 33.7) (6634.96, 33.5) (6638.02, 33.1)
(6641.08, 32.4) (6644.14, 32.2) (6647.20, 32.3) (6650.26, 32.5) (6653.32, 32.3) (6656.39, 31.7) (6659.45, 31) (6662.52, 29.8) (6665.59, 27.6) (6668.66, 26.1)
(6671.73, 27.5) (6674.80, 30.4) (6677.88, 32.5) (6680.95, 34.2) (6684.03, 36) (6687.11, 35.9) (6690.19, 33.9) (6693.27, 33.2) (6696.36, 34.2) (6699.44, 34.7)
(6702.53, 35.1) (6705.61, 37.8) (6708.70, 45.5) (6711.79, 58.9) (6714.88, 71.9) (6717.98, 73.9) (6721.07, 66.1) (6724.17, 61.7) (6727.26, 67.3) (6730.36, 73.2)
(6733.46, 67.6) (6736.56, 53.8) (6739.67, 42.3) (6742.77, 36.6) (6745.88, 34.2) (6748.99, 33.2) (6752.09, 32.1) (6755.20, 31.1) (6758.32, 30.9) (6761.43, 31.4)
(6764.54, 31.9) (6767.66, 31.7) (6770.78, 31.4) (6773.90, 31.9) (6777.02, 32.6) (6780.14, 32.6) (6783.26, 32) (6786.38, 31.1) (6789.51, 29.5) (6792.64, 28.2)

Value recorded 0.36 mag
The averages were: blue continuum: 34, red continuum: 46.4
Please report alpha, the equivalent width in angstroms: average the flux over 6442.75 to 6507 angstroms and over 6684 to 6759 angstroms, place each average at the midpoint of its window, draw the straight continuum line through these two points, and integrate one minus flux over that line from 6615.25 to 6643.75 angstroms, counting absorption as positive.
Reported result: 5.6 angstroms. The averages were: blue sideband 33.5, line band 33.6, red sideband 46.8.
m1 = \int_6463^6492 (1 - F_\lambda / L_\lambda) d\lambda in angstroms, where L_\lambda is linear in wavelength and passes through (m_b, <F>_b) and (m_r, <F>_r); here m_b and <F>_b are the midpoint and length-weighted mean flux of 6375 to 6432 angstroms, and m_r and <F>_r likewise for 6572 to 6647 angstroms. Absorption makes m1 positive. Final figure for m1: 5.6 angstroms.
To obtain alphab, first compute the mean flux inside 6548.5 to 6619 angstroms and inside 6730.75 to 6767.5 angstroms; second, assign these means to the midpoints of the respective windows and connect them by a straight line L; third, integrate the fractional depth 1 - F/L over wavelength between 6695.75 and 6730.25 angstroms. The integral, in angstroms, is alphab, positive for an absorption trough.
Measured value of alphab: -4.27 angstroms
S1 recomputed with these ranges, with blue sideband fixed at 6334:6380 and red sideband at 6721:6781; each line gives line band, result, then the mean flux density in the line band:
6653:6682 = 0.32 mag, 30.2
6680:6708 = 0.16 mag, 35.3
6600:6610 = 0.12 mag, 35.3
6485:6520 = 0.14 mag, 32.9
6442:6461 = 0.06 mag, 34.3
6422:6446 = 0.08 mag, 33.6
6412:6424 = 0.05 mag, 34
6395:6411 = 0.09 mag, 32.5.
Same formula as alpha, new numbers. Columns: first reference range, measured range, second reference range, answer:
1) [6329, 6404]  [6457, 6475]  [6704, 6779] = 1.2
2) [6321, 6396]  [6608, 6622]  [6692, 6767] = 2.9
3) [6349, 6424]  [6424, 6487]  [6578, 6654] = 9.0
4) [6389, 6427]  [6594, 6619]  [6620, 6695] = -2.9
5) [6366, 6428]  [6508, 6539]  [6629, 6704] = -1.5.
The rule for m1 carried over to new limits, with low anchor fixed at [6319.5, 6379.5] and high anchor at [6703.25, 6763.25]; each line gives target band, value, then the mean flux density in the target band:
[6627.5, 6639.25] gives 3.08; 33.7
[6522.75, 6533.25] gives 1.89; 34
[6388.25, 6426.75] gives 3.42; 33.4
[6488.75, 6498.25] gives 2.13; 31.1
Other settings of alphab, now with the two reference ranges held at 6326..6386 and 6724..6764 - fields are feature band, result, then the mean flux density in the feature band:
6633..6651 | 4.0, 32.7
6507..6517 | 1.1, 34.3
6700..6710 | 1.1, 38.9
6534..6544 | -1.7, 46.1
